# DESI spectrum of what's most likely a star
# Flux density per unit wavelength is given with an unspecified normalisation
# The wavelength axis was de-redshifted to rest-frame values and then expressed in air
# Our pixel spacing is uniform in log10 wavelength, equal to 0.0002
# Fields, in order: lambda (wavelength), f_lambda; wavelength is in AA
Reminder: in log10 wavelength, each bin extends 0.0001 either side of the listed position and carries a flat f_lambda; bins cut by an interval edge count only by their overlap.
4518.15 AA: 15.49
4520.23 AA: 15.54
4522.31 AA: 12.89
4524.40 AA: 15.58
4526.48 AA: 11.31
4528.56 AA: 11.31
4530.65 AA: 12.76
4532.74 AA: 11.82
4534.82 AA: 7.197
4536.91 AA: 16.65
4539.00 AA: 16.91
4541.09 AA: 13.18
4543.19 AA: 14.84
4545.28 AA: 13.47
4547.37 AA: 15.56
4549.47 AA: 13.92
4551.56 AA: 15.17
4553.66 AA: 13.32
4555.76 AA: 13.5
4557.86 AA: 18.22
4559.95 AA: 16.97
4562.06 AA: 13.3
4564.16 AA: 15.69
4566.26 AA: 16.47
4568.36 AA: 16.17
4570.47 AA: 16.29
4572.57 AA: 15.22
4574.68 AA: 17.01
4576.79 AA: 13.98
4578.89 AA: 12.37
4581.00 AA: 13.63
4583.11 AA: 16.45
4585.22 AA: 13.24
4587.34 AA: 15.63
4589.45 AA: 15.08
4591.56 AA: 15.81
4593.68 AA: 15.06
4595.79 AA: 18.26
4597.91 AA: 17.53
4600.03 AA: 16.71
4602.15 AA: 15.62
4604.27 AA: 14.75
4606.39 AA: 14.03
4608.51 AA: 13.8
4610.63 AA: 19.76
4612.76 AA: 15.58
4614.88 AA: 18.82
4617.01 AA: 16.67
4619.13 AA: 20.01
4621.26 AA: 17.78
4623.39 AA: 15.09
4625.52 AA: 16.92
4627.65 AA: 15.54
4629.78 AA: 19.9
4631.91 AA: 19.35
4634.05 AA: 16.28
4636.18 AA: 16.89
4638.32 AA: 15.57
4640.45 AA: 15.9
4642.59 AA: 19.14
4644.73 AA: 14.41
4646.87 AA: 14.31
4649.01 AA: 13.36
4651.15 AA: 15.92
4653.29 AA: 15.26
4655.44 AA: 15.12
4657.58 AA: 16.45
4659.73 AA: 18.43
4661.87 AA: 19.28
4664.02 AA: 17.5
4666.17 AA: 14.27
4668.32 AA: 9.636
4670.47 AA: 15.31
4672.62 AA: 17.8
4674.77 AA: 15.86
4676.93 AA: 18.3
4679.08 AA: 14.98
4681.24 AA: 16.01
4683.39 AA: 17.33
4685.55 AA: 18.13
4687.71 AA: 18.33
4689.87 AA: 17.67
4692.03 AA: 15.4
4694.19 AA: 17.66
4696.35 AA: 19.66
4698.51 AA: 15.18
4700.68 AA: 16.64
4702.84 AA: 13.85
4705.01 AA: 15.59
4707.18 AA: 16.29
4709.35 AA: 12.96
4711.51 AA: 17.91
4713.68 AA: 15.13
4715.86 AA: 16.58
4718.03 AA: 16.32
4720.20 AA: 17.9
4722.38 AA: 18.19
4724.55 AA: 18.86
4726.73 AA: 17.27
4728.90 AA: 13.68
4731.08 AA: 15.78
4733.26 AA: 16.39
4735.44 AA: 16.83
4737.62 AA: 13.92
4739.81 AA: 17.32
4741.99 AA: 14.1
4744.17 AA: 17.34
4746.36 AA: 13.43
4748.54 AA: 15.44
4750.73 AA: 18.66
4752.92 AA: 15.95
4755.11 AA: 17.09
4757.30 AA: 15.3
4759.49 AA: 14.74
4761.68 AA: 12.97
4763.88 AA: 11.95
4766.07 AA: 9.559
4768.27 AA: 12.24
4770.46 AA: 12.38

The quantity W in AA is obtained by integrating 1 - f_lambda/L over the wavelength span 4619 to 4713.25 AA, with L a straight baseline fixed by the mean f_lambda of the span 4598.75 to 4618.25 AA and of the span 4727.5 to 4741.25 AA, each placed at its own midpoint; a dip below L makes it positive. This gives -2.4 AA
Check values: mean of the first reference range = 16.2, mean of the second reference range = 15.7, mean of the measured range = 16.4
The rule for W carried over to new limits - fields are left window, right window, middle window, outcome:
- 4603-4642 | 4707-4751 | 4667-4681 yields 1.0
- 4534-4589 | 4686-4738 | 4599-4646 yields -3.8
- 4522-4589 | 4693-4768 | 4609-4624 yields -2.8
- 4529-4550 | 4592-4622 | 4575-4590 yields 1.1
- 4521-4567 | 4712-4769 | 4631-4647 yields -1.9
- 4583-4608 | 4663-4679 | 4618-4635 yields -2.2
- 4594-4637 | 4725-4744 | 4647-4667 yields 0.5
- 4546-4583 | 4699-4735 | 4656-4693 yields -1.4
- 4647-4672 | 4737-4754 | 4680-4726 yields -3.2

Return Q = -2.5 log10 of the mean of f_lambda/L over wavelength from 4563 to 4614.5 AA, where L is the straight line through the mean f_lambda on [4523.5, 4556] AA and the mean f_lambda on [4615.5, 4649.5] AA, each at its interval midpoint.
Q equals -0.03 mag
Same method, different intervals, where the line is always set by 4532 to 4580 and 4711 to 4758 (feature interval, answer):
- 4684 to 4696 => -0.11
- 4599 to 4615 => -0.06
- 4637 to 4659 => -0.01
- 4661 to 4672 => 0.03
